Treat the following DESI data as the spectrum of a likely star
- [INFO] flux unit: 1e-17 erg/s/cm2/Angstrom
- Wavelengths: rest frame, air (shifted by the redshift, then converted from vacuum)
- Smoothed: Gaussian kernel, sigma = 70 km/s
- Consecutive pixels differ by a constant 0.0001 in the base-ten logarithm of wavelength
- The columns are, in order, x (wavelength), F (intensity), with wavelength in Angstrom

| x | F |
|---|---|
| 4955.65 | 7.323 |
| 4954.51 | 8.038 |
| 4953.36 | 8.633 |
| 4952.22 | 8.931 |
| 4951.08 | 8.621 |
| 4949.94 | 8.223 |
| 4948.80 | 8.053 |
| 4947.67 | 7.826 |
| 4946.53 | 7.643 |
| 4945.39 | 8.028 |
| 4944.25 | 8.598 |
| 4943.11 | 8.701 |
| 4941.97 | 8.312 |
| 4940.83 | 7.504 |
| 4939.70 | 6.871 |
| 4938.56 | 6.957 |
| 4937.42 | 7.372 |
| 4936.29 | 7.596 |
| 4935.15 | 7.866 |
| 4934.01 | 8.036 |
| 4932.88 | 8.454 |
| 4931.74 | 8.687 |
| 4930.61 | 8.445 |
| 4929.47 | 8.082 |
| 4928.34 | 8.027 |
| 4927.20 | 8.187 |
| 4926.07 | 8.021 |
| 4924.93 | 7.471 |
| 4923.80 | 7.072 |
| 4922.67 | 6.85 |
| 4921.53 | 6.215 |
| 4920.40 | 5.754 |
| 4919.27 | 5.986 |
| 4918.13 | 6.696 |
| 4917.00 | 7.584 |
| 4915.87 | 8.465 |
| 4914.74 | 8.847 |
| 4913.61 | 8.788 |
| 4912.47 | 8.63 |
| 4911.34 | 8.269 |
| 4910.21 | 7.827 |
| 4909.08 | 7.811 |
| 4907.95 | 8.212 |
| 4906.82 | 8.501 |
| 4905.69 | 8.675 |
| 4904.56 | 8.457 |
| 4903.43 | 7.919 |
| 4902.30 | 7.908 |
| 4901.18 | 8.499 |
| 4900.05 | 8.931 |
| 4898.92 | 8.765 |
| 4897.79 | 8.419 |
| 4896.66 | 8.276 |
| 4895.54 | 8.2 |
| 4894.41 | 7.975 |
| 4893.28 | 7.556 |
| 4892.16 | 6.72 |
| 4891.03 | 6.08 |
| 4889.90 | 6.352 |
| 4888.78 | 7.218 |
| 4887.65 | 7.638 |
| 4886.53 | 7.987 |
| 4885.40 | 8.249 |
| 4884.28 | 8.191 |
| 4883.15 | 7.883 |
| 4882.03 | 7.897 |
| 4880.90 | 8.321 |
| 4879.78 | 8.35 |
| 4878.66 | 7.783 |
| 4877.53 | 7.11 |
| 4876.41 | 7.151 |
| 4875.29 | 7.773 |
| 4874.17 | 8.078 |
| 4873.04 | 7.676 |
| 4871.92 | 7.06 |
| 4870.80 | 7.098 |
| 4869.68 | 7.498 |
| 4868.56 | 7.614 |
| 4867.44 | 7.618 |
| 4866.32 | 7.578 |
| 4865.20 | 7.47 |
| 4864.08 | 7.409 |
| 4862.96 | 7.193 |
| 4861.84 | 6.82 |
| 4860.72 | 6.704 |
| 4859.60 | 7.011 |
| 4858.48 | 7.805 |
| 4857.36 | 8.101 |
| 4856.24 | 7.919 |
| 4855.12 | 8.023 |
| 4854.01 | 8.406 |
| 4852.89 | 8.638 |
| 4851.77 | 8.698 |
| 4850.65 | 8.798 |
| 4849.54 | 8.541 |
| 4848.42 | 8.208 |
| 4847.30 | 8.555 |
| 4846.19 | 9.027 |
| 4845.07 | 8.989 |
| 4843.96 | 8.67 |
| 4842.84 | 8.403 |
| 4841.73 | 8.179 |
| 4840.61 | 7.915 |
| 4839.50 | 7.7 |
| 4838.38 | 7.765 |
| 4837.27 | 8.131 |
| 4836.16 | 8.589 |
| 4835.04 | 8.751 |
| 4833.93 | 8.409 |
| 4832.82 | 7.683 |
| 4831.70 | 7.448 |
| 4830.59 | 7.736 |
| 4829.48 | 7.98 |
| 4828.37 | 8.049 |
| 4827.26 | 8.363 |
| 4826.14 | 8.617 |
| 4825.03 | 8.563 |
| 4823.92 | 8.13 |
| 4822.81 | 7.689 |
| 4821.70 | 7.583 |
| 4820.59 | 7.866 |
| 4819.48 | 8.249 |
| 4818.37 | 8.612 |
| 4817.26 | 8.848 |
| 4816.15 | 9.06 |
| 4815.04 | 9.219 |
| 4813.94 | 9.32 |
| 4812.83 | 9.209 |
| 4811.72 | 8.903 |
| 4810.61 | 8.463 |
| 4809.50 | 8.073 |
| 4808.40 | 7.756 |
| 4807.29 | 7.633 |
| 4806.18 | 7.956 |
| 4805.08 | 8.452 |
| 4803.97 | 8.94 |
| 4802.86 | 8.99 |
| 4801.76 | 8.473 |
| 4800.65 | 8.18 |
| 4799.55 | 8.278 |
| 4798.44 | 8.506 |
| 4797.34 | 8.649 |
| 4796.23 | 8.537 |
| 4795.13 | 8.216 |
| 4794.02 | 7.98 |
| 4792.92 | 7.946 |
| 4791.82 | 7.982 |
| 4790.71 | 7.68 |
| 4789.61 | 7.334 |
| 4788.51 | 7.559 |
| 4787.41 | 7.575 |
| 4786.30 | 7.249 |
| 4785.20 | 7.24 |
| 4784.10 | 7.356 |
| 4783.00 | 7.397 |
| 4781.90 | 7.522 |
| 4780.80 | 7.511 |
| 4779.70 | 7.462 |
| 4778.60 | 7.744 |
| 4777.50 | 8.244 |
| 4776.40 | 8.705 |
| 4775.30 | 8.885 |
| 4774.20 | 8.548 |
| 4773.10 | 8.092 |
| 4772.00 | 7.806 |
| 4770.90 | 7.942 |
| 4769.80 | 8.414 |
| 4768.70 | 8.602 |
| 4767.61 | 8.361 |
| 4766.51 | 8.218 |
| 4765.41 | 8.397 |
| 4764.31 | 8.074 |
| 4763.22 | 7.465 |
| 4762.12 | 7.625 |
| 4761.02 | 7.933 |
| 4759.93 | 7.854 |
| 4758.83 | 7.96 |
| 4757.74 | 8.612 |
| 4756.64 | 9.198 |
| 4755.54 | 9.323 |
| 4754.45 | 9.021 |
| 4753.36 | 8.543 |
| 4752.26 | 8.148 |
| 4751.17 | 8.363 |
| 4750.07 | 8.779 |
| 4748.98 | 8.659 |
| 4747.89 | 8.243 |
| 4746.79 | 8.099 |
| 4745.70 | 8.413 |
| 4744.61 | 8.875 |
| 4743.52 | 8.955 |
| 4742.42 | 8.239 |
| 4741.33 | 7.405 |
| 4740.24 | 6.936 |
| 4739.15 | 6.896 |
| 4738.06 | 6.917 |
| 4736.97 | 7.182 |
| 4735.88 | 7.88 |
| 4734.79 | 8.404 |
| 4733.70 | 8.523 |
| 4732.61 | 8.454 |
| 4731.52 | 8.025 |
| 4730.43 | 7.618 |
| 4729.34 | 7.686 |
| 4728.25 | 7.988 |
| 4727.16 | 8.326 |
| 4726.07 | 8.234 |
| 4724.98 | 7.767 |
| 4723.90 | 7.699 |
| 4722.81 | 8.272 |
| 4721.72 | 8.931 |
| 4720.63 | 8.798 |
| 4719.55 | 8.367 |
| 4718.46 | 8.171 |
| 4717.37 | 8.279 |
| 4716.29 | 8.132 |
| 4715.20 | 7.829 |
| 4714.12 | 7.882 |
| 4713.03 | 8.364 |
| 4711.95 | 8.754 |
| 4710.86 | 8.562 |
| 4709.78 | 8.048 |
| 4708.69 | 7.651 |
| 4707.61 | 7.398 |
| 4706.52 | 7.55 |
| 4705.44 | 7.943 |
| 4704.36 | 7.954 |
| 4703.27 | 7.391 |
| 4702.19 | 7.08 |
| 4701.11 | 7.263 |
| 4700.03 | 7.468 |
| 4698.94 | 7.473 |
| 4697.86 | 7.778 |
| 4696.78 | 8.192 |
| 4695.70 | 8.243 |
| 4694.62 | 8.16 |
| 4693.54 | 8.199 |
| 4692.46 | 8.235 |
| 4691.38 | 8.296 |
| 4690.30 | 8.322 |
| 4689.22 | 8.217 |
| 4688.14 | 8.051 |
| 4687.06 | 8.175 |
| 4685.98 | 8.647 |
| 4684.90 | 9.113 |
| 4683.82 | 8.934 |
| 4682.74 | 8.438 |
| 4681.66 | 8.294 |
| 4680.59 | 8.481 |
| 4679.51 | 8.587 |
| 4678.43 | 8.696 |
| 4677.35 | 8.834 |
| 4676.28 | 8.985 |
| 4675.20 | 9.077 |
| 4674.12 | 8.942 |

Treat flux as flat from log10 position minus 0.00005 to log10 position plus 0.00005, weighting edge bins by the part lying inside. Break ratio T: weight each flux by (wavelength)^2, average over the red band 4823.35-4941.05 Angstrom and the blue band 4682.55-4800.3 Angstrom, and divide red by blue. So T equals 1.03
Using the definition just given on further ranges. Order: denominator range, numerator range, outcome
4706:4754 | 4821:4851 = 1.06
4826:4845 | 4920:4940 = 0.97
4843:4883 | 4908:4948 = 1.01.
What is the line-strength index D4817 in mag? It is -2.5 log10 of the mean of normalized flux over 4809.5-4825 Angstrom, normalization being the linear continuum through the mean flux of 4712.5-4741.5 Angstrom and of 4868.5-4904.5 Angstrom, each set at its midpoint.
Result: -0.09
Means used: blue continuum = 7.97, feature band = 8.53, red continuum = 7.77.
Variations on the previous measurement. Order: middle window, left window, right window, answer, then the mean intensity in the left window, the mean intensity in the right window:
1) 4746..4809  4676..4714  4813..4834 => 0.014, 8.16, 8.3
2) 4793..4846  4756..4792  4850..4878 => -0.071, 7.96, 7.66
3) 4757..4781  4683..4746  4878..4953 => -0.017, 8.04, 7.88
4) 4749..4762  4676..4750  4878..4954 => -0.056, 8.12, 7.89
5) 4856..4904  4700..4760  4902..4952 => 0.036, 8.1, 7.87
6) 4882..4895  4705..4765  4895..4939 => 0.069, 8.13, 7.92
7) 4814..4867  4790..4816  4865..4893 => -0.021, 8.41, 7.54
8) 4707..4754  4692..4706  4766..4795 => -0.037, 7.8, 7.9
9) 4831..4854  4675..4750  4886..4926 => -0.065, 8.13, 7.73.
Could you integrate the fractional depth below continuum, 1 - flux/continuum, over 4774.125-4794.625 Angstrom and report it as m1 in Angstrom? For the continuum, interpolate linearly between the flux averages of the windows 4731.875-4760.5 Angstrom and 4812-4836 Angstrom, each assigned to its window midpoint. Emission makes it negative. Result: 1.3 Angstrom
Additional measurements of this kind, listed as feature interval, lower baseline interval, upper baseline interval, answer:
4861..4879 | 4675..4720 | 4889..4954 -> 1.2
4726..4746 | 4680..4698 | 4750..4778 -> 1.0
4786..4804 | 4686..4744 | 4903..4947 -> -0.4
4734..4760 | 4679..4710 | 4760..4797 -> -0.8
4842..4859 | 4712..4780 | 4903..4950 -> -1.0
